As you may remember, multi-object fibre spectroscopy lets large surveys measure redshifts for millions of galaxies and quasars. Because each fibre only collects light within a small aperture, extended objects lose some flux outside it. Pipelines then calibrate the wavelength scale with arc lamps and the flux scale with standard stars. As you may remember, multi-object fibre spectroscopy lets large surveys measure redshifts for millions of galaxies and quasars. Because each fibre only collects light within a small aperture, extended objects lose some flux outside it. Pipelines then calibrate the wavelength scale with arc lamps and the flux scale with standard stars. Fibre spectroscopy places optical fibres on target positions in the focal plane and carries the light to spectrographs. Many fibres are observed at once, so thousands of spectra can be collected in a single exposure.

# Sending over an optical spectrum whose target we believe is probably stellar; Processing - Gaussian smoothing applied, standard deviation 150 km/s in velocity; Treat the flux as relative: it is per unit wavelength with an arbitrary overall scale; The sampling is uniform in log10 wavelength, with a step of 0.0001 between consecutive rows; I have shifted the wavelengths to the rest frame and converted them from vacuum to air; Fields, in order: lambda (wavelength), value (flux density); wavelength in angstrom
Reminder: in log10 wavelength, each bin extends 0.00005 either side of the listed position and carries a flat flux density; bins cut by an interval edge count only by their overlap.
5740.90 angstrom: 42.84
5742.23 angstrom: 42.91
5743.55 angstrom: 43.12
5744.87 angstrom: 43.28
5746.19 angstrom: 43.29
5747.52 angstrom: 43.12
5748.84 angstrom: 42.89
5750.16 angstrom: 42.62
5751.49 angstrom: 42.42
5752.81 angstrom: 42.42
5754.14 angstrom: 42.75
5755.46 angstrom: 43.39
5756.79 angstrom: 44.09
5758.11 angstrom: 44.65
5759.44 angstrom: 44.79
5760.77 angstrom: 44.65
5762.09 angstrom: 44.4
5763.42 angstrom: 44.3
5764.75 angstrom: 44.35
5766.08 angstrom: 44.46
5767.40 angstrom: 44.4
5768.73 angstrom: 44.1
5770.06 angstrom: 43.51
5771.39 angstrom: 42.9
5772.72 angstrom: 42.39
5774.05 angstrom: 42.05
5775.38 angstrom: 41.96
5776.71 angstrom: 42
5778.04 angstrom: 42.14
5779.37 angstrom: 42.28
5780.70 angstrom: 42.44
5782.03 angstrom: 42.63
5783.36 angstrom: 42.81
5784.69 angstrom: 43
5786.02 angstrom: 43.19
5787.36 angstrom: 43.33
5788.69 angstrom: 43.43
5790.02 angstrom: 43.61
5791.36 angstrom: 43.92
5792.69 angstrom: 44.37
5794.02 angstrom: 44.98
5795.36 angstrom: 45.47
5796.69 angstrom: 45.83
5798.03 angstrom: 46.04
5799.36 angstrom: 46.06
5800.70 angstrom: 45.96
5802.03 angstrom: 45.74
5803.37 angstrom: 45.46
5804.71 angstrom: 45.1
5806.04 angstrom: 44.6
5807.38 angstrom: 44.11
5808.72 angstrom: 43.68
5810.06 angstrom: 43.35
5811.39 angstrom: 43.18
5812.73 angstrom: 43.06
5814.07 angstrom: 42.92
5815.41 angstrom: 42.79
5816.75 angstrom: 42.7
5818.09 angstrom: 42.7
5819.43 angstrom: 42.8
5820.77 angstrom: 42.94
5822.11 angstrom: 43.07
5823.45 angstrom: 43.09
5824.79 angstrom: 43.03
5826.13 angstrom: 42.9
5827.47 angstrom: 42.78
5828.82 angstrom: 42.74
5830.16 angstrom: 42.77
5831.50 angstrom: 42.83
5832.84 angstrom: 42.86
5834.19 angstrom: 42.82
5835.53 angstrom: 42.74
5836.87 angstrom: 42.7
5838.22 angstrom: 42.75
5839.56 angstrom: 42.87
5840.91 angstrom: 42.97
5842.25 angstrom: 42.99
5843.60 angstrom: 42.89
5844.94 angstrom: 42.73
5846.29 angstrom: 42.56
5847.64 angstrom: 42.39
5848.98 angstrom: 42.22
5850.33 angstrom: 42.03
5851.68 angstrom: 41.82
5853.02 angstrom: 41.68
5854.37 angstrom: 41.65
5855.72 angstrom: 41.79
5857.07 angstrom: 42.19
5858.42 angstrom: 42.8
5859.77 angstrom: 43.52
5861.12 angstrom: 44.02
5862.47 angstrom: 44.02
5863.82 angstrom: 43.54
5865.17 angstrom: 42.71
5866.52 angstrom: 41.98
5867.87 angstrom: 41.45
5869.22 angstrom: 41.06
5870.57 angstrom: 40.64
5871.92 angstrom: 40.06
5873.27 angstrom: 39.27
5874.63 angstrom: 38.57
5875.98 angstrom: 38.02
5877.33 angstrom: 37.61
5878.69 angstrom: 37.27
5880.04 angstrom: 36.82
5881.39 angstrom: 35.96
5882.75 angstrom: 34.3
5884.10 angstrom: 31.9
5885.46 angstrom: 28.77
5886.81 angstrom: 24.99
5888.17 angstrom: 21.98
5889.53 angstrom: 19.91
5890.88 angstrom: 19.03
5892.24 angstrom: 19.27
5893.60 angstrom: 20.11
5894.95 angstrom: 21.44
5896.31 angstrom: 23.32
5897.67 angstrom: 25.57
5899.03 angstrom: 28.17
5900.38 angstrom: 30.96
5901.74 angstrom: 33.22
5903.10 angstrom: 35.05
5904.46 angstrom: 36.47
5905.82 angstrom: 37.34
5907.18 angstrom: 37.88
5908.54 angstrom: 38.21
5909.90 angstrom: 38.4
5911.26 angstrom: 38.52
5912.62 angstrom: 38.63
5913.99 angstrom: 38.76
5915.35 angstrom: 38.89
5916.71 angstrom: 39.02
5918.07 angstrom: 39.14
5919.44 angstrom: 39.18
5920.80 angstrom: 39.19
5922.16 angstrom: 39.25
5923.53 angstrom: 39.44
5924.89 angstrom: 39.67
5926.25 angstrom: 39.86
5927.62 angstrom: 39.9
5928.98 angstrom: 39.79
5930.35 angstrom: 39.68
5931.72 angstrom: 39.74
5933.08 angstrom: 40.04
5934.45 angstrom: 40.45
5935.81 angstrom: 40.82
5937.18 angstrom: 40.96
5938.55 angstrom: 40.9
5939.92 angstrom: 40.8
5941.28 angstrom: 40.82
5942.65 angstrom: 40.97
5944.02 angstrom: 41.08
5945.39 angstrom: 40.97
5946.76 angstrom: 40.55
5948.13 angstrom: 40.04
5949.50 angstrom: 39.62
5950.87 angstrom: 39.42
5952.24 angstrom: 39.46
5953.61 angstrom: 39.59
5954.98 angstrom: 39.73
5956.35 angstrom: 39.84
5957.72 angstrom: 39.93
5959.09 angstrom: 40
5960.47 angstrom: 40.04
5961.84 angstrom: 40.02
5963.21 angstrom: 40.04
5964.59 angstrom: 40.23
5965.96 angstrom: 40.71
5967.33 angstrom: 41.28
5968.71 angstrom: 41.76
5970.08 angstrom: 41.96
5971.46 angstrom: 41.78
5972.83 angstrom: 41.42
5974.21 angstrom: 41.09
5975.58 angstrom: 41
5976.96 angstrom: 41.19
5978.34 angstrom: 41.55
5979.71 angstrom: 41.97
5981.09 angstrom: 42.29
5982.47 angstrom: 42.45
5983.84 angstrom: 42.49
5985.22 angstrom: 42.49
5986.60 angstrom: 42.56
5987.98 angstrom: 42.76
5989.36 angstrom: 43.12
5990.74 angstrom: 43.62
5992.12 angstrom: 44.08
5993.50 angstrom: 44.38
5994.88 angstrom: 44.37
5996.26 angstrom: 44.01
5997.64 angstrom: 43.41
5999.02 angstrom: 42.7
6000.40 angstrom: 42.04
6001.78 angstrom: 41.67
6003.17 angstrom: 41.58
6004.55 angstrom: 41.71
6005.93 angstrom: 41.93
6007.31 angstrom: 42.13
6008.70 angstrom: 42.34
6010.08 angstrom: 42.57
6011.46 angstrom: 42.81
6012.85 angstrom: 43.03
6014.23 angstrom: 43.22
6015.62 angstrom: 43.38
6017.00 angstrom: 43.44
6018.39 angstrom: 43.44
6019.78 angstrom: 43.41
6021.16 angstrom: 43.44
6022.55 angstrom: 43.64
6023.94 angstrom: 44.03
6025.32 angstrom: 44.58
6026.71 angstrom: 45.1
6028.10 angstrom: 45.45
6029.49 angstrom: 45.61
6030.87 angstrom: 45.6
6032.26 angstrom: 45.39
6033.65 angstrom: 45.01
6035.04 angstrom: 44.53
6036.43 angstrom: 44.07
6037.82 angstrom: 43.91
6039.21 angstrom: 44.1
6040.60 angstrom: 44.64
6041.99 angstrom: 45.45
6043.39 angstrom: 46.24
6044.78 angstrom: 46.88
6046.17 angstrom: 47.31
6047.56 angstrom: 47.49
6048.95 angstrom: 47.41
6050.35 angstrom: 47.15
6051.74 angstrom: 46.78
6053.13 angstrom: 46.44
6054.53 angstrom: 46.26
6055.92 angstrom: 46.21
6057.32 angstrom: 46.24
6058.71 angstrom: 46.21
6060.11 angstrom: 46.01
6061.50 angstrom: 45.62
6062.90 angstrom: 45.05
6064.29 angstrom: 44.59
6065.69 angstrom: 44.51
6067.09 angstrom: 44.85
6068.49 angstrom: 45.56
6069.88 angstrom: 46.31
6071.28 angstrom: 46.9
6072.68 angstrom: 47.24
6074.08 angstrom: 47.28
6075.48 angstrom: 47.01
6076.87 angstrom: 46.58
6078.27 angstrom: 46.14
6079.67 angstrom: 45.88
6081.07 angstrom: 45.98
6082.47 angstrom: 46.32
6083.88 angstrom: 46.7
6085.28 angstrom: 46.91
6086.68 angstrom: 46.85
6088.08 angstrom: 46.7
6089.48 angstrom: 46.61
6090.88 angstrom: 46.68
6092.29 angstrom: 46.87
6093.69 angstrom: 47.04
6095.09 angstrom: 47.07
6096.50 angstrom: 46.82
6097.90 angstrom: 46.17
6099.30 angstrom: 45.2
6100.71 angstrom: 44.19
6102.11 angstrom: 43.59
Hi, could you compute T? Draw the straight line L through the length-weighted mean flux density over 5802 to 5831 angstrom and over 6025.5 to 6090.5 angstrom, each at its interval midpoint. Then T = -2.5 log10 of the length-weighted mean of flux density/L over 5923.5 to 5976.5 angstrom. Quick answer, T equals 0.11 mag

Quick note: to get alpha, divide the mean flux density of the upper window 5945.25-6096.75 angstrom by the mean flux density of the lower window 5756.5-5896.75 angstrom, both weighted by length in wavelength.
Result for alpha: 1.07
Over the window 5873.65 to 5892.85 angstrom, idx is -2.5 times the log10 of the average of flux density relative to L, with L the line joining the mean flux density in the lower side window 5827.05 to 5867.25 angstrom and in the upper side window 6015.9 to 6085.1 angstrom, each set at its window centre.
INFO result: 0.38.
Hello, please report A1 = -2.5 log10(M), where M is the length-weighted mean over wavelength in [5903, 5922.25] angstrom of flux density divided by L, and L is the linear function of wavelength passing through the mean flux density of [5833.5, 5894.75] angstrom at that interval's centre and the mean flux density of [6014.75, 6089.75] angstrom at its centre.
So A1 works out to 0.04 mag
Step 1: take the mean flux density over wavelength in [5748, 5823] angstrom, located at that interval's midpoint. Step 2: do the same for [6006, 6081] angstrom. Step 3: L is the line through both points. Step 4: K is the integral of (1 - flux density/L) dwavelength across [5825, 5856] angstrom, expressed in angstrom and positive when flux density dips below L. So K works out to 1.0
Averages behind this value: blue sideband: 43.7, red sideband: 45.2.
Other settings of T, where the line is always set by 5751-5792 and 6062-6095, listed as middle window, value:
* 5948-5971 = 0.12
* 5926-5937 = 0.12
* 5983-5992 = 0.06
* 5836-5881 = 0.07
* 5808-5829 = 0.02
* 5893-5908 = 0.43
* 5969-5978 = 0.10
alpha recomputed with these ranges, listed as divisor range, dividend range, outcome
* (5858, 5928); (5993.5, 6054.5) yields 1.25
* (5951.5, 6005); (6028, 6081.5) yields 1.10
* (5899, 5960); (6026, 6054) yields 1.17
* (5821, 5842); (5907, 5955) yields 0.93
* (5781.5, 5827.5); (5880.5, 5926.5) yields 0.74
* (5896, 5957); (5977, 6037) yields 1.13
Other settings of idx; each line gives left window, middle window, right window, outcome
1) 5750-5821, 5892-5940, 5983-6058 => 0.21 mag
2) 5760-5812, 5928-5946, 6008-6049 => 0.10 mag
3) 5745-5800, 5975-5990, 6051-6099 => 0.08 mag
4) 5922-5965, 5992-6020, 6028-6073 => 0.01 mag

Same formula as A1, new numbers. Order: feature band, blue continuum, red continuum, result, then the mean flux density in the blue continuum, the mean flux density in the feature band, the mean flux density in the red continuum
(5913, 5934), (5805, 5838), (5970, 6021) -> 0.089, 43.1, 39.4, 42.6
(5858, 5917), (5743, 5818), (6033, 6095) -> 0.273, 43.7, 34.7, 46.1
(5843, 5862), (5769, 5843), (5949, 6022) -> 0.014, 43.4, 42.5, 41.9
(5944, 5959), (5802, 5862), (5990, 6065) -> 0.101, 43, 40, 44.5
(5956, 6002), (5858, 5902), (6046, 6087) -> -0.041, 33.6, 41.9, 46.3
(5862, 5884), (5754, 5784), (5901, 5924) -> 0.004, 43.4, 39.3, 38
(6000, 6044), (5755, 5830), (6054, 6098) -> 0.050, 43.7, 43.7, 46.3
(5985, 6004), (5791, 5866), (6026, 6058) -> 0.054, 43.4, 43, 45.8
